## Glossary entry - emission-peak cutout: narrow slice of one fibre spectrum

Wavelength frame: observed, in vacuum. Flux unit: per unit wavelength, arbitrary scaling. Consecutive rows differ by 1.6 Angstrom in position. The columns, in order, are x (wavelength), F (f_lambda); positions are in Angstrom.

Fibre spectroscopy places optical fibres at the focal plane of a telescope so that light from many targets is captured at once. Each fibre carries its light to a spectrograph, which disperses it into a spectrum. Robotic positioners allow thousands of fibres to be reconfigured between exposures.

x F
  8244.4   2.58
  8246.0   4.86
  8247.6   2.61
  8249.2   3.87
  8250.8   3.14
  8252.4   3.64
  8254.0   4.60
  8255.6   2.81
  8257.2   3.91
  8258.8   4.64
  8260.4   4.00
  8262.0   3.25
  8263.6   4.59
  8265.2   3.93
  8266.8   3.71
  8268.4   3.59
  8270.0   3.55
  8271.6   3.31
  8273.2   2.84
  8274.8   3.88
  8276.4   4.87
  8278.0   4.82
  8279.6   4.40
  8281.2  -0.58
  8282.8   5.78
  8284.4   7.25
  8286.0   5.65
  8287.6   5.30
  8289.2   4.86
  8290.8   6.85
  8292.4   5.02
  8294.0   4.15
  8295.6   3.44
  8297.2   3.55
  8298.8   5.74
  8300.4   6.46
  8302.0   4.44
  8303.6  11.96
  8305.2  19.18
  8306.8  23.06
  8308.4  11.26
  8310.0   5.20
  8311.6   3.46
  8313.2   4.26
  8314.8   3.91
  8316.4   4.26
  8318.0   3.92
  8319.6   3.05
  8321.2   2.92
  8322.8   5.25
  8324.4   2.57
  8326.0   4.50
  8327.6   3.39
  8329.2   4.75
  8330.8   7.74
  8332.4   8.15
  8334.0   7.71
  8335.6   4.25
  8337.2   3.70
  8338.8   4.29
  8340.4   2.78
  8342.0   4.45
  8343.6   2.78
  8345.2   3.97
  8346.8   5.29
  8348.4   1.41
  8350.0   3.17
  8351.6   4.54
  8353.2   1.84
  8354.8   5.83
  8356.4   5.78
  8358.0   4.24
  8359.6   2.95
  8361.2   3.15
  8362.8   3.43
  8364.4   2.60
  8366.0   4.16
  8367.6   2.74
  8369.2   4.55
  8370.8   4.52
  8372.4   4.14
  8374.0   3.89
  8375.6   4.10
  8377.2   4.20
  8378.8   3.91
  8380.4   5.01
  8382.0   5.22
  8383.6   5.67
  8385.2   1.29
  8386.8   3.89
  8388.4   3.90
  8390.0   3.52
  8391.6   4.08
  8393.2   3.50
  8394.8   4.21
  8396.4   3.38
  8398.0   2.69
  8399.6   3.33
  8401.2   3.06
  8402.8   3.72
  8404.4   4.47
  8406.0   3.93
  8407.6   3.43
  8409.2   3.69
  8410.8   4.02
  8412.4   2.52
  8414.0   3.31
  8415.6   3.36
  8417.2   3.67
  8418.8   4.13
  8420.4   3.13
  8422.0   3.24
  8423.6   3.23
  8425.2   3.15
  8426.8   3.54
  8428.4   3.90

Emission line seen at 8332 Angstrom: [N II]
